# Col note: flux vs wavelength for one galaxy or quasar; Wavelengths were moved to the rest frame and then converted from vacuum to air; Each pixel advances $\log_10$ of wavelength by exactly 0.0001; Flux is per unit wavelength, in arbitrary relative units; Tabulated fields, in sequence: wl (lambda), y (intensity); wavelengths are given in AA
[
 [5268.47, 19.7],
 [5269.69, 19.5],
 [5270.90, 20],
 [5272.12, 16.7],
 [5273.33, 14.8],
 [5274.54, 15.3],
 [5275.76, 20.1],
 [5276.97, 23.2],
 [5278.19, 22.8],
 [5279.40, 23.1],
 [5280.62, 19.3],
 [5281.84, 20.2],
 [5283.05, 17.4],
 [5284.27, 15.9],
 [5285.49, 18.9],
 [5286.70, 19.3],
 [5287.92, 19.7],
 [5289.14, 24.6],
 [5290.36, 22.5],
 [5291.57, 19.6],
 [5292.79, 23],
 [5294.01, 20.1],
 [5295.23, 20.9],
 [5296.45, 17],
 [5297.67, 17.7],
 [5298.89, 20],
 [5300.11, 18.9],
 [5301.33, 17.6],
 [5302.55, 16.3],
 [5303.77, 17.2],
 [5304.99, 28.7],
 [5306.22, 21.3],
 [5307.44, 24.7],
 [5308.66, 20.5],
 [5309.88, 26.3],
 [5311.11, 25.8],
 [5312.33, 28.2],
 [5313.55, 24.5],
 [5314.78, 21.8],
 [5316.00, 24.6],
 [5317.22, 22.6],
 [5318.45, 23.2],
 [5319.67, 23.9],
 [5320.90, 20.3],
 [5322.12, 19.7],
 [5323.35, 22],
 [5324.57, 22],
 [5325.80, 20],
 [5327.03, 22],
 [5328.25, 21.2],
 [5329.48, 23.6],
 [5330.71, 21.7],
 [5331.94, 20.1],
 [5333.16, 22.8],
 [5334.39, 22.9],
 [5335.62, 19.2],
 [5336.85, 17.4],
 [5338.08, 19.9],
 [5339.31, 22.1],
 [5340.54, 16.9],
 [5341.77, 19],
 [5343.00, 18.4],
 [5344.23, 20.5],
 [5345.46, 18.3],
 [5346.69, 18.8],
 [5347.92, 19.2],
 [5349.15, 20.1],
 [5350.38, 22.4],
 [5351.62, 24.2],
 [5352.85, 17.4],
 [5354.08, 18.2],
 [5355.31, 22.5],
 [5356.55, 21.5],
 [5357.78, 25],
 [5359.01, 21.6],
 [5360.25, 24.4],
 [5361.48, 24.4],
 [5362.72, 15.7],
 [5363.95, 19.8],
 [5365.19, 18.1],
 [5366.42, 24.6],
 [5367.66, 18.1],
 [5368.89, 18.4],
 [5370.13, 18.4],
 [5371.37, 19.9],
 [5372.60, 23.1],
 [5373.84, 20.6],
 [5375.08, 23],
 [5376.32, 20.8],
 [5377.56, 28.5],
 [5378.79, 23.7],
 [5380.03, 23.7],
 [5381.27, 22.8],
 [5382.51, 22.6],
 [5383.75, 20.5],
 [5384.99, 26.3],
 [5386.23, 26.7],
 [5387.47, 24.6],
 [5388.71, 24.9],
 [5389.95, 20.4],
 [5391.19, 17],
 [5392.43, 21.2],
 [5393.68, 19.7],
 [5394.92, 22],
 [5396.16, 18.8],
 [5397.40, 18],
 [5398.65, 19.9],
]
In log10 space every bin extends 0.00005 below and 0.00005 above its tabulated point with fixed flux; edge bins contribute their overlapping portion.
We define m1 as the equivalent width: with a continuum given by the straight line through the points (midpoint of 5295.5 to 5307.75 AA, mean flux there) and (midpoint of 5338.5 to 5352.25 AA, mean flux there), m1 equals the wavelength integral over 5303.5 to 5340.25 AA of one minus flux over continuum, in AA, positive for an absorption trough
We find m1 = -4.5 AA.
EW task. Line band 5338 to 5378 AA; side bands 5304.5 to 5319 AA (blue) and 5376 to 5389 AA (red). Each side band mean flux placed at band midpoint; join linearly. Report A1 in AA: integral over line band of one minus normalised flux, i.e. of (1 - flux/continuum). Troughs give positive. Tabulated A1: 5.8 AA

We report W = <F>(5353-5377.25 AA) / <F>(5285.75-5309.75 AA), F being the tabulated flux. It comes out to 1.02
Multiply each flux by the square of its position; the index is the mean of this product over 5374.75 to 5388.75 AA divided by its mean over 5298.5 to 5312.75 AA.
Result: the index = 1.1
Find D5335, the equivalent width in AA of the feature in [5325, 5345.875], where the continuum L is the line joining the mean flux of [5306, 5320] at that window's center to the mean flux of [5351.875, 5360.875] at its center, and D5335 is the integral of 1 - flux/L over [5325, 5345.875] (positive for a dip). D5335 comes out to 2.2 AA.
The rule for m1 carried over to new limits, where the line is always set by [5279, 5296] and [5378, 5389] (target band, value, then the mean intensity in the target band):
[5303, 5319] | -1.9 AA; 23.7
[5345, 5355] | 1.2 AA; 19.9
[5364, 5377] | 1.7 AA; 20.5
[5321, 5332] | 0.2 AA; 21.4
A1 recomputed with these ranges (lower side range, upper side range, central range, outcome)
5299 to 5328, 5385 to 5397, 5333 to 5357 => 2.23 AA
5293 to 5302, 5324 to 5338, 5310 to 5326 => -2.26 AA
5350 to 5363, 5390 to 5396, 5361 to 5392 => -1.73 AA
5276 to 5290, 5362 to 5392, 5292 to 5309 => 0.34 AA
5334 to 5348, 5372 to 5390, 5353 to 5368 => 0.20 AA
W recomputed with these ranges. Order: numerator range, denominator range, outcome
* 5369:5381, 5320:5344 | 1.08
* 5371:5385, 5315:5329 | 1.04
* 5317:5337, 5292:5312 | 1.02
